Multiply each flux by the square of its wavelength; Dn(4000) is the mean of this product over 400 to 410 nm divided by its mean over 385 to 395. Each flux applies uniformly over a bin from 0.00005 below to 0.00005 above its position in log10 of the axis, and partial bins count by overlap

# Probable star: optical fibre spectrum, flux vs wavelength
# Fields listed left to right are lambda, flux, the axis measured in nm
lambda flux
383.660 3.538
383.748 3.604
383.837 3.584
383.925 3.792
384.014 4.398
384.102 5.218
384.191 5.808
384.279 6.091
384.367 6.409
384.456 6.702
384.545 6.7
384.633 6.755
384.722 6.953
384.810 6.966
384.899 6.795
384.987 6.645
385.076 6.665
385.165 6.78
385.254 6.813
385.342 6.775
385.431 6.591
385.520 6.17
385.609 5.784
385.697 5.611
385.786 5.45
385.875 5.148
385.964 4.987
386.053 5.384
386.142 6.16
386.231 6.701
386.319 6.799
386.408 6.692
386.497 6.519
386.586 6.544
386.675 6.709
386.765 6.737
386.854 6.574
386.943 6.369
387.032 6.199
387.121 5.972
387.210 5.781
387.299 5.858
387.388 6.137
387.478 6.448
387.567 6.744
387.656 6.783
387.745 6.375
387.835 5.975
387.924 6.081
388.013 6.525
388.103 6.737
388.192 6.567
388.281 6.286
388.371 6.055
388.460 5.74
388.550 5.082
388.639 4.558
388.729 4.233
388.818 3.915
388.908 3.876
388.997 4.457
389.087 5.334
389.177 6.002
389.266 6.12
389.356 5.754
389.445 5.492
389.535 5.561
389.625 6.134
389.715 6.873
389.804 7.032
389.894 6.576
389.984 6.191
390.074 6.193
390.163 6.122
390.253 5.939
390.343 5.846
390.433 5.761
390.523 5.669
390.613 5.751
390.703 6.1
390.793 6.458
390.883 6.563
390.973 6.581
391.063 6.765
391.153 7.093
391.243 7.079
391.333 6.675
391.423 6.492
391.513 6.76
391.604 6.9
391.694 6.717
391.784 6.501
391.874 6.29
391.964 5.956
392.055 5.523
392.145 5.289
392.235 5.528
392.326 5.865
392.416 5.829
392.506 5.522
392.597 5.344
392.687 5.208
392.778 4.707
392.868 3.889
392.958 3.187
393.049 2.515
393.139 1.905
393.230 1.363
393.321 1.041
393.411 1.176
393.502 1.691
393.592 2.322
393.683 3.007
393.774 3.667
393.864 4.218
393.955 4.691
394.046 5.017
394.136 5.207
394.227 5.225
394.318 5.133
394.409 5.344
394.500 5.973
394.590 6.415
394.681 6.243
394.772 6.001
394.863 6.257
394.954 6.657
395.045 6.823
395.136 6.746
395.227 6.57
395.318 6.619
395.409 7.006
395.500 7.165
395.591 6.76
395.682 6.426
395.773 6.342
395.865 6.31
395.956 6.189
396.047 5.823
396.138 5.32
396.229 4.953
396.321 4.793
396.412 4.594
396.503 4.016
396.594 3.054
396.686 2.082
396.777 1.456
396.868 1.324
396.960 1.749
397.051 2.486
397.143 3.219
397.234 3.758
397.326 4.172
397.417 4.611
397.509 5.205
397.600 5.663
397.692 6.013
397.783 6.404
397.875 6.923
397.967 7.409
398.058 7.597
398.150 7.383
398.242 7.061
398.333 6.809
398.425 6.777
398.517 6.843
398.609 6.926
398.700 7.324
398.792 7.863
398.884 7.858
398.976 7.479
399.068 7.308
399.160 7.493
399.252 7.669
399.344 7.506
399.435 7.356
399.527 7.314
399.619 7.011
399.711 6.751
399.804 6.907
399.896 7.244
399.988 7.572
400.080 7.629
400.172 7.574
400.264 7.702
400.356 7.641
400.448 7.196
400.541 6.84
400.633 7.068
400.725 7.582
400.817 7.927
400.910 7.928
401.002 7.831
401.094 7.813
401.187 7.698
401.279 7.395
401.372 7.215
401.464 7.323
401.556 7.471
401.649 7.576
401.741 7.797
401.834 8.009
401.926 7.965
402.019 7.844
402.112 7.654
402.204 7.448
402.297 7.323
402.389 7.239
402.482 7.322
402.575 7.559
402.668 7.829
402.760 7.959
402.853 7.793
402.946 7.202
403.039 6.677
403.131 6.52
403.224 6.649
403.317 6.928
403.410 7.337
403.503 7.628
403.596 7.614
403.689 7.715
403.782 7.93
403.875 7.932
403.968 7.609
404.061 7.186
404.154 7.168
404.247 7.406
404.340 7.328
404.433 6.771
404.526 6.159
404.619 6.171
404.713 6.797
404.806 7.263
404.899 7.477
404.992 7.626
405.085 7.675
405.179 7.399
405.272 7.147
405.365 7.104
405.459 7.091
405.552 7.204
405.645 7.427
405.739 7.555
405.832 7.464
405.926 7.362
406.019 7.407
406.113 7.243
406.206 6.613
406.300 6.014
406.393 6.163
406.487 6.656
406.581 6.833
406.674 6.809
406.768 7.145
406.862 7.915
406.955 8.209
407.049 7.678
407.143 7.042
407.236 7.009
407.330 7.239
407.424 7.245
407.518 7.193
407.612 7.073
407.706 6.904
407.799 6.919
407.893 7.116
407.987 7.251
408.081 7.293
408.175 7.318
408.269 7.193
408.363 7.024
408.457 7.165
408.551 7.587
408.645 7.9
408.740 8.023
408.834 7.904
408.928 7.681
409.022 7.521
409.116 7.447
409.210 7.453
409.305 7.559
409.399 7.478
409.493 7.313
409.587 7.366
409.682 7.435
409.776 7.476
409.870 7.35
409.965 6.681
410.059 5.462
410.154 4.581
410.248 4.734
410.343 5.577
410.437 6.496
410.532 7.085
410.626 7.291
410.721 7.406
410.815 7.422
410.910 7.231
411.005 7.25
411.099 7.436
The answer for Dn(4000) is 1.41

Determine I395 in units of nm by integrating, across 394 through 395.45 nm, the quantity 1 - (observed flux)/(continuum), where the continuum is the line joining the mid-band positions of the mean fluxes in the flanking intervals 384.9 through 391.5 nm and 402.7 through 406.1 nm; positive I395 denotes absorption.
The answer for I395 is 0.11 nm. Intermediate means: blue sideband 6.11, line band 6.07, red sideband 7.27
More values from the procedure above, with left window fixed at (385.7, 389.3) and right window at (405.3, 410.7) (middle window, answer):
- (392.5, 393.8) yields 0.67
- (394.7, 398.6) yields 0.58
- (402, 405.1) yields -0.21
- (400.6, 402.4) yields -0.24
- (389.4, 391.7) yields -0.10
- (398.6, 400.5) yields -0.23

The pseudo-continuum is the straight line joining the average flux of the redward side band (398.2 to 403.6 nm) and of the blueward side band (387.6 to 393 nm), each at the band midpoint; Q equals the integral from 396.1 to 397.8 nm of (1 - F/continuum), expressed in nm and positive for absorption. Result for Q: 0.73 nm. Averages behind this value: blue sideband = 5.88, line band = 3.89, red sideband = 7.4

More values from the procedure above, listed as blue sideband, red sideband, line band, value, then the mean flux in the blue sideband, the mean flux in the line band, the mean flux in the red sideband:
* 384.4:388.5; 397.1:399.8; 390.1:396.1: 0.963 nm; 6.34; 5.45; 6.62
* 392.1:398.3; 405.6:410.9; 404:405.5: -0.141 nm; 4.88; 7.12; 7.1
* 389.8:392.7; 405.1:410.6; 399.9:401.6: -0.205 nm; 6.18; 7.52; 7.1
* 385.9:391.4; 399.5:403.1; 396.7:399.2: 0.503 nm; 6.07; 5.7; 7.48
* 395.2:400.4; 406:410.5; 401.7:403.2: -0.230 nm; 6.05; 7.49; 7.05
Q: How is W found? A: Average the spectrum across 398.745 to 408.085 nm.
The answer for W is 7.33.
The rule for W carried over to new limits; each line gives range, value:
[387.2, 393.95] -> 5.41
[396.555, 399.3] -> 5.61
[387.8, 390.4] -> 5.77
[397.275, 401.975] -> 7.17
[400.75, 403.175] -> 7.55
